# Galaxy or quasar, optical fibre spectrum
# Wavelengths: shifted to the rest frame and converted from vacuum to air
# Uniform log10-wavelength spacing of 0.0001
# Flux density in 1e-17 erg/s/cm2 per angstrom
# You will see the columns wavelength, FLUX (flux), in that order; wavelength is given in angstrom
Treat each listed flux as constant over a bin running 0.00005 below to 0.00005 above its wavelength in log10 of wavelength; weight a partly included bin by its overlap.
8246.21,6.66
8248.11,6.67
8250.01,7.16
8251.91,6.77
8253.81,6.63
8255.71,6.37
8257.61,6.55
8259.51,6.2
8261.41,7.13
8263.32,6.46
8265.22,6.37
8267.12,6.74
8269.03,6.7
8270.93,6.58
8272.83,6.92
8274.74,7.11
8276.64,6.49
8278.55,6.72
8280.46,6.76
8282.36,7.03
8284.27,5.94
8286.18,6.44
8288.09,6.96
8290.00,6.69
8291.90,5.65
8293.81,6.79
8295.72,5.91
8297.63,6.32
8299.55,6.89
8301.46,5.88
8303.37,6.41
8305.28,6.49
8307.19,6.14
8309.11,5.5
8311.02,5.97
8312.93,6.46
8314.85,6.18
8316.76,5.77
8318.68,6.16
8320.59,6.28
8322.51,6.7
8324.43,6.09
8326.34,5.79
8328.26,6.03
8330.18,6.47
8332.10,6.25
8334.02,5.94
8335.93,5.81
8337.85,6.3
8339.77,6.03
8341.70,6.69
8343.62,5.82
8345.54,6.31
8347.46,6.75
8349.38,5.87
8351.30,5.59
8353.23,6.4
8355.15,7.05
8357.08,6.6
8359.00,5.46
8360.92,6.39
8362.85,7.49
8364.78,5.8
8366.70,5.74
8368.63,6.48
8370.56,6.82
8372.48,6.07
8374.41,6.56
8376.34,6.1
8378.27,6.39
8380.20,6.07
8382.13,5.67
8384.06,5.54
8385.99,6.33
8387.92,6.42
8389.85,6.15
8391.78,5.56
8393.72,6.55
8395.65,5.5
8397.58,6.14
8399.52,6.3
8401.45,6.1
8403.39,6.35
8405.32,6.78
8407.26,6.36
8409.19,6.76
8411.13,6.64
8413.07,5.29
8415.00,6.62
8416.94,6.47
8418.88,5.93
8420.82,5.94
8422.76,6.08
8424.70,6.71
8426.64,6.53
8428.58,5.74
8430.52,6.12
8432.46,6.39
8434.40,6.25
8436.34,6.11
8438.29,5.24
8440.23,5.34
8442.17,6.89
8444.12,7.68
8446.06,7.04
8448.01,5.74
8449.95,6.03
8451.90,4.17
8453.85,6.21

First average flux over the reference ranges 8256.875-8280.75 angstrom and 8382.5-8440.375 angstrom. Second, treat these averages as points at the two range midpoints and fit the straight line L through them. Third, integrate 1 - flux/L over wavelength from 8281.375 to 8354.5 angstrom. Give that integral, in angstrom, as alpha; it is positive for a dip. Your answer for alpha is 2.9 angstrom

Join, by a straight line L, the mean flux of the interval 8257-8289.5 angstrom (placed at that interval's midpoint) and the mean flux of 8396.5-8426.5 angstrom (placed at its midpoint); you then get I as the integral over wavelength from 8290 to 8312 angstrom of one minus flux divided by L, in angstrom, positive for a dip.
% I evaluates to 1.3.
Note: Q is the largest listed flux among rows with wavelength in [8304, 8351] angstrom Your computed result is 6.75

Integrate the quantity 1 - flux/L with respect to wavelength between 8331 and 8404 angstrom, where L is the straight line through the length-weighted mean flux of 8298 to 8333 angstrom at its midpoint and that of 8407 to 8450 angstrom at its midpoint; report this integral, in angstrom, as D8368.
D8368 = 0.3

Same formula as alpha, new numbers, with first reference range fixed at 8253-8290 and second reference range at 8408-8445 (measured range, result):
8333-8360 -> 1.1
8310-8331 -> 1.1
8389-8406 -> 0.5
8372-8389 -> 0.6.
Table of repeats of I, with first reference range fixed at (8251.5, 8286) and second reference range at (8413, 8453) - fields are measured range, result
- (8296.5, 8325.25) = 1.27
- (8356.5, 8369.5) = 0.15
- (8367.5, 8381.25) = -0.08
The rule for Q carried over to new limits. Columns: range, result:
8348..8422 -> 7.49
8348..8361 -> 7.05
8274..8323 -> 7.11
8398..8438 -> 6.78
